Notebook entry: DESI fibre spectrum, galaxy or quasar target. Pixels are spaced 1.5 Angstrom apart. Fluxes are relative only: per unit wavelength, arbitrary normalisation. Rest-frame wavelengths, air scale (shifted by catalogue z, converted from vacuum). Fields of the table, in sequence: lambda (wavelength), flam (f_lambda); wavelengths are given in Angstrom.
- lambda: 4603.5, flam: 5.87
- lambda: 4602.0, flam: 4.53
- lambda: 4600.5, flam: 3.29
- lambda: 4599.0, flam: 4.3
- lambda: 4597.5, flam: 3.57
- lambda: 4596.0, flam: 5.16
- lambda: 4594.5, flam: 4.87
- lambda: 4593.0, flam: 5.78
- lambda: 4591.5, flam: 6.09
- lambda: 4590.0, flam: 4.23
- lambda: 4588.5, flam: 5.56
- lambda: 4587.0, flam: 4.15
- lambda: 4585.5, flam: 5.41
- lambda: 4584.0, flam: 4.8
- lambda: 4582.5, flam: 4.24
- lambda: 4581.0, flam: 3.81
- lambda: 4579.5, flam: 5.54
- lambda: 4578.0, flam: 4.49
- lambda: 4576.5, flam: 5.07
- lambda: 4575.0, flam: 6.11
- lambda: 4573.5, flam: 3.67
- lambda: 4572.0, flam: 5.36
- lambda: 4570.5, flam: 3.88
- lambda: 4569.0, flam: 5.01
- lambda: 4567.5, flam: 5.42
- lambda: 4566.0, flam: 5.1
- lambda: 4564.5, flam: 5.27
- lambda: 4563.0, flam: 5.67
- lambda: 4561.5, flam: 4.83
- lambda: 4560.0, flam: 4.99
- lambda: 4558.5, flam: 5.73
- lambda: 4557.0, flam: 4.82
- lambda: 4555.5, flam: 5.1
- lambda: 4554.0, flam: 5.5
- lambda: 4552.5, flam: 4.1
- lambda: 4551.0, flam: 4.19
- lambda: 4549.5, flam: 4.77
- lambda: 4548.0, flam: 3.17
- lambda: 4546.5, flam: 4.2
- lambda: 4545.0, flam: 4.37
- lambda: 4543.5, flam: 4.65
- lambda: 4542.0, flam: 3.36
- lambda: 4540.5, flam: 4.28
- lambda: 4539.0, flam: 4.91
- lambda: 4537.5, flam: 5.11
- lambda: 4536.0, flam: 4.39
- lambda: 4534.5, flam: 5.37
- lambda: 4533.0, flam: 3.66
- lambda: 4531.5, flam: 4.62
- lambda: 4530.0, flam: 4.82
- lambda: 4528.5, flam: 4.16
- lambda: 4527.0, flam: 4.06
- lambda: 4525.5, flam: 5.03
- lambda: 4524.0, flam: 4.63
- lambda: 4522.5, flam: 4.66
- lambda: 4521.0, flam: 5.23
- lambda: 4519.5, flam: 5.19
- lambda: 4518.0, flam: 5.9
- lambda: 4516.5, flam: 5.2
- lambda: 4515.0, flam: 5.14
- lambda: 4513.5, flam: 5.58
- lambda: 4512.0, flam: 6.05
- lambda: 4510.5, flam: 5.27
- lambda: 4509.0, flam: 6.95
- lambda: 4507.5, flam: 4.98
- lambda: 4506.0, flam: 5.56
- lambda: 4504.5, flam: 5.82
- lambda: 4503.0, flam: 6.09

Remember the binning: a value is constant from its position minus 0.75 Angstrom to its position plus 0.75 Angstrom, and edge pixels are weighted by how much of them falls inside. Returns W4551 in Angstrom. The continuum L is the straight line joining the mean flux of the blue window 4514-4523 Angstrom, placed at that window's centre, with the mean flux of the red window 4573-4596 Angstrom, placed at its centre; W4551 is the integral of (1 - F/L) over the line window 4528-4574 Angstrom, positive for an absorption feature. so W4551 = 3.8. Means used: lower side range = 5.25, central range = 4.67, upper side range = 4.94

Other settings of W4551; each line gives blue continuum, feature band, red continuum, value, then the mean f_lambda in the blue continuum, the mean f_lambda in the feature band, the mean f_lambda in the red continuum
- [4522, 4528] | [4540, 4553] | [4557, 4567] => 2.20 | 4.57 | 4.12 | 5.24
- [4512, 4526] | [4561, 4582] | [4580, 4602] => -0.52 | 5.22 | 4.94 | 4.67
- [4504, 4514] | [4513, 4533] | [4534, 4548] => 1.14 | 5.75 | 4.88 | 4.43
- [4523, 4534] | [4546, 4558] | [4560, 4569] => 1.07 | 4.45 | 4.51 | 5.21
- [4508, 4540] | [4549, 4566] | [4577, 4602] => -0.49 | 5.04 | 5.01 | 4.7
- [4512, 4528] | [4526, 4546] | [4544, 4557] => 1.29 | 5.09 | 4.45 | 4.45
